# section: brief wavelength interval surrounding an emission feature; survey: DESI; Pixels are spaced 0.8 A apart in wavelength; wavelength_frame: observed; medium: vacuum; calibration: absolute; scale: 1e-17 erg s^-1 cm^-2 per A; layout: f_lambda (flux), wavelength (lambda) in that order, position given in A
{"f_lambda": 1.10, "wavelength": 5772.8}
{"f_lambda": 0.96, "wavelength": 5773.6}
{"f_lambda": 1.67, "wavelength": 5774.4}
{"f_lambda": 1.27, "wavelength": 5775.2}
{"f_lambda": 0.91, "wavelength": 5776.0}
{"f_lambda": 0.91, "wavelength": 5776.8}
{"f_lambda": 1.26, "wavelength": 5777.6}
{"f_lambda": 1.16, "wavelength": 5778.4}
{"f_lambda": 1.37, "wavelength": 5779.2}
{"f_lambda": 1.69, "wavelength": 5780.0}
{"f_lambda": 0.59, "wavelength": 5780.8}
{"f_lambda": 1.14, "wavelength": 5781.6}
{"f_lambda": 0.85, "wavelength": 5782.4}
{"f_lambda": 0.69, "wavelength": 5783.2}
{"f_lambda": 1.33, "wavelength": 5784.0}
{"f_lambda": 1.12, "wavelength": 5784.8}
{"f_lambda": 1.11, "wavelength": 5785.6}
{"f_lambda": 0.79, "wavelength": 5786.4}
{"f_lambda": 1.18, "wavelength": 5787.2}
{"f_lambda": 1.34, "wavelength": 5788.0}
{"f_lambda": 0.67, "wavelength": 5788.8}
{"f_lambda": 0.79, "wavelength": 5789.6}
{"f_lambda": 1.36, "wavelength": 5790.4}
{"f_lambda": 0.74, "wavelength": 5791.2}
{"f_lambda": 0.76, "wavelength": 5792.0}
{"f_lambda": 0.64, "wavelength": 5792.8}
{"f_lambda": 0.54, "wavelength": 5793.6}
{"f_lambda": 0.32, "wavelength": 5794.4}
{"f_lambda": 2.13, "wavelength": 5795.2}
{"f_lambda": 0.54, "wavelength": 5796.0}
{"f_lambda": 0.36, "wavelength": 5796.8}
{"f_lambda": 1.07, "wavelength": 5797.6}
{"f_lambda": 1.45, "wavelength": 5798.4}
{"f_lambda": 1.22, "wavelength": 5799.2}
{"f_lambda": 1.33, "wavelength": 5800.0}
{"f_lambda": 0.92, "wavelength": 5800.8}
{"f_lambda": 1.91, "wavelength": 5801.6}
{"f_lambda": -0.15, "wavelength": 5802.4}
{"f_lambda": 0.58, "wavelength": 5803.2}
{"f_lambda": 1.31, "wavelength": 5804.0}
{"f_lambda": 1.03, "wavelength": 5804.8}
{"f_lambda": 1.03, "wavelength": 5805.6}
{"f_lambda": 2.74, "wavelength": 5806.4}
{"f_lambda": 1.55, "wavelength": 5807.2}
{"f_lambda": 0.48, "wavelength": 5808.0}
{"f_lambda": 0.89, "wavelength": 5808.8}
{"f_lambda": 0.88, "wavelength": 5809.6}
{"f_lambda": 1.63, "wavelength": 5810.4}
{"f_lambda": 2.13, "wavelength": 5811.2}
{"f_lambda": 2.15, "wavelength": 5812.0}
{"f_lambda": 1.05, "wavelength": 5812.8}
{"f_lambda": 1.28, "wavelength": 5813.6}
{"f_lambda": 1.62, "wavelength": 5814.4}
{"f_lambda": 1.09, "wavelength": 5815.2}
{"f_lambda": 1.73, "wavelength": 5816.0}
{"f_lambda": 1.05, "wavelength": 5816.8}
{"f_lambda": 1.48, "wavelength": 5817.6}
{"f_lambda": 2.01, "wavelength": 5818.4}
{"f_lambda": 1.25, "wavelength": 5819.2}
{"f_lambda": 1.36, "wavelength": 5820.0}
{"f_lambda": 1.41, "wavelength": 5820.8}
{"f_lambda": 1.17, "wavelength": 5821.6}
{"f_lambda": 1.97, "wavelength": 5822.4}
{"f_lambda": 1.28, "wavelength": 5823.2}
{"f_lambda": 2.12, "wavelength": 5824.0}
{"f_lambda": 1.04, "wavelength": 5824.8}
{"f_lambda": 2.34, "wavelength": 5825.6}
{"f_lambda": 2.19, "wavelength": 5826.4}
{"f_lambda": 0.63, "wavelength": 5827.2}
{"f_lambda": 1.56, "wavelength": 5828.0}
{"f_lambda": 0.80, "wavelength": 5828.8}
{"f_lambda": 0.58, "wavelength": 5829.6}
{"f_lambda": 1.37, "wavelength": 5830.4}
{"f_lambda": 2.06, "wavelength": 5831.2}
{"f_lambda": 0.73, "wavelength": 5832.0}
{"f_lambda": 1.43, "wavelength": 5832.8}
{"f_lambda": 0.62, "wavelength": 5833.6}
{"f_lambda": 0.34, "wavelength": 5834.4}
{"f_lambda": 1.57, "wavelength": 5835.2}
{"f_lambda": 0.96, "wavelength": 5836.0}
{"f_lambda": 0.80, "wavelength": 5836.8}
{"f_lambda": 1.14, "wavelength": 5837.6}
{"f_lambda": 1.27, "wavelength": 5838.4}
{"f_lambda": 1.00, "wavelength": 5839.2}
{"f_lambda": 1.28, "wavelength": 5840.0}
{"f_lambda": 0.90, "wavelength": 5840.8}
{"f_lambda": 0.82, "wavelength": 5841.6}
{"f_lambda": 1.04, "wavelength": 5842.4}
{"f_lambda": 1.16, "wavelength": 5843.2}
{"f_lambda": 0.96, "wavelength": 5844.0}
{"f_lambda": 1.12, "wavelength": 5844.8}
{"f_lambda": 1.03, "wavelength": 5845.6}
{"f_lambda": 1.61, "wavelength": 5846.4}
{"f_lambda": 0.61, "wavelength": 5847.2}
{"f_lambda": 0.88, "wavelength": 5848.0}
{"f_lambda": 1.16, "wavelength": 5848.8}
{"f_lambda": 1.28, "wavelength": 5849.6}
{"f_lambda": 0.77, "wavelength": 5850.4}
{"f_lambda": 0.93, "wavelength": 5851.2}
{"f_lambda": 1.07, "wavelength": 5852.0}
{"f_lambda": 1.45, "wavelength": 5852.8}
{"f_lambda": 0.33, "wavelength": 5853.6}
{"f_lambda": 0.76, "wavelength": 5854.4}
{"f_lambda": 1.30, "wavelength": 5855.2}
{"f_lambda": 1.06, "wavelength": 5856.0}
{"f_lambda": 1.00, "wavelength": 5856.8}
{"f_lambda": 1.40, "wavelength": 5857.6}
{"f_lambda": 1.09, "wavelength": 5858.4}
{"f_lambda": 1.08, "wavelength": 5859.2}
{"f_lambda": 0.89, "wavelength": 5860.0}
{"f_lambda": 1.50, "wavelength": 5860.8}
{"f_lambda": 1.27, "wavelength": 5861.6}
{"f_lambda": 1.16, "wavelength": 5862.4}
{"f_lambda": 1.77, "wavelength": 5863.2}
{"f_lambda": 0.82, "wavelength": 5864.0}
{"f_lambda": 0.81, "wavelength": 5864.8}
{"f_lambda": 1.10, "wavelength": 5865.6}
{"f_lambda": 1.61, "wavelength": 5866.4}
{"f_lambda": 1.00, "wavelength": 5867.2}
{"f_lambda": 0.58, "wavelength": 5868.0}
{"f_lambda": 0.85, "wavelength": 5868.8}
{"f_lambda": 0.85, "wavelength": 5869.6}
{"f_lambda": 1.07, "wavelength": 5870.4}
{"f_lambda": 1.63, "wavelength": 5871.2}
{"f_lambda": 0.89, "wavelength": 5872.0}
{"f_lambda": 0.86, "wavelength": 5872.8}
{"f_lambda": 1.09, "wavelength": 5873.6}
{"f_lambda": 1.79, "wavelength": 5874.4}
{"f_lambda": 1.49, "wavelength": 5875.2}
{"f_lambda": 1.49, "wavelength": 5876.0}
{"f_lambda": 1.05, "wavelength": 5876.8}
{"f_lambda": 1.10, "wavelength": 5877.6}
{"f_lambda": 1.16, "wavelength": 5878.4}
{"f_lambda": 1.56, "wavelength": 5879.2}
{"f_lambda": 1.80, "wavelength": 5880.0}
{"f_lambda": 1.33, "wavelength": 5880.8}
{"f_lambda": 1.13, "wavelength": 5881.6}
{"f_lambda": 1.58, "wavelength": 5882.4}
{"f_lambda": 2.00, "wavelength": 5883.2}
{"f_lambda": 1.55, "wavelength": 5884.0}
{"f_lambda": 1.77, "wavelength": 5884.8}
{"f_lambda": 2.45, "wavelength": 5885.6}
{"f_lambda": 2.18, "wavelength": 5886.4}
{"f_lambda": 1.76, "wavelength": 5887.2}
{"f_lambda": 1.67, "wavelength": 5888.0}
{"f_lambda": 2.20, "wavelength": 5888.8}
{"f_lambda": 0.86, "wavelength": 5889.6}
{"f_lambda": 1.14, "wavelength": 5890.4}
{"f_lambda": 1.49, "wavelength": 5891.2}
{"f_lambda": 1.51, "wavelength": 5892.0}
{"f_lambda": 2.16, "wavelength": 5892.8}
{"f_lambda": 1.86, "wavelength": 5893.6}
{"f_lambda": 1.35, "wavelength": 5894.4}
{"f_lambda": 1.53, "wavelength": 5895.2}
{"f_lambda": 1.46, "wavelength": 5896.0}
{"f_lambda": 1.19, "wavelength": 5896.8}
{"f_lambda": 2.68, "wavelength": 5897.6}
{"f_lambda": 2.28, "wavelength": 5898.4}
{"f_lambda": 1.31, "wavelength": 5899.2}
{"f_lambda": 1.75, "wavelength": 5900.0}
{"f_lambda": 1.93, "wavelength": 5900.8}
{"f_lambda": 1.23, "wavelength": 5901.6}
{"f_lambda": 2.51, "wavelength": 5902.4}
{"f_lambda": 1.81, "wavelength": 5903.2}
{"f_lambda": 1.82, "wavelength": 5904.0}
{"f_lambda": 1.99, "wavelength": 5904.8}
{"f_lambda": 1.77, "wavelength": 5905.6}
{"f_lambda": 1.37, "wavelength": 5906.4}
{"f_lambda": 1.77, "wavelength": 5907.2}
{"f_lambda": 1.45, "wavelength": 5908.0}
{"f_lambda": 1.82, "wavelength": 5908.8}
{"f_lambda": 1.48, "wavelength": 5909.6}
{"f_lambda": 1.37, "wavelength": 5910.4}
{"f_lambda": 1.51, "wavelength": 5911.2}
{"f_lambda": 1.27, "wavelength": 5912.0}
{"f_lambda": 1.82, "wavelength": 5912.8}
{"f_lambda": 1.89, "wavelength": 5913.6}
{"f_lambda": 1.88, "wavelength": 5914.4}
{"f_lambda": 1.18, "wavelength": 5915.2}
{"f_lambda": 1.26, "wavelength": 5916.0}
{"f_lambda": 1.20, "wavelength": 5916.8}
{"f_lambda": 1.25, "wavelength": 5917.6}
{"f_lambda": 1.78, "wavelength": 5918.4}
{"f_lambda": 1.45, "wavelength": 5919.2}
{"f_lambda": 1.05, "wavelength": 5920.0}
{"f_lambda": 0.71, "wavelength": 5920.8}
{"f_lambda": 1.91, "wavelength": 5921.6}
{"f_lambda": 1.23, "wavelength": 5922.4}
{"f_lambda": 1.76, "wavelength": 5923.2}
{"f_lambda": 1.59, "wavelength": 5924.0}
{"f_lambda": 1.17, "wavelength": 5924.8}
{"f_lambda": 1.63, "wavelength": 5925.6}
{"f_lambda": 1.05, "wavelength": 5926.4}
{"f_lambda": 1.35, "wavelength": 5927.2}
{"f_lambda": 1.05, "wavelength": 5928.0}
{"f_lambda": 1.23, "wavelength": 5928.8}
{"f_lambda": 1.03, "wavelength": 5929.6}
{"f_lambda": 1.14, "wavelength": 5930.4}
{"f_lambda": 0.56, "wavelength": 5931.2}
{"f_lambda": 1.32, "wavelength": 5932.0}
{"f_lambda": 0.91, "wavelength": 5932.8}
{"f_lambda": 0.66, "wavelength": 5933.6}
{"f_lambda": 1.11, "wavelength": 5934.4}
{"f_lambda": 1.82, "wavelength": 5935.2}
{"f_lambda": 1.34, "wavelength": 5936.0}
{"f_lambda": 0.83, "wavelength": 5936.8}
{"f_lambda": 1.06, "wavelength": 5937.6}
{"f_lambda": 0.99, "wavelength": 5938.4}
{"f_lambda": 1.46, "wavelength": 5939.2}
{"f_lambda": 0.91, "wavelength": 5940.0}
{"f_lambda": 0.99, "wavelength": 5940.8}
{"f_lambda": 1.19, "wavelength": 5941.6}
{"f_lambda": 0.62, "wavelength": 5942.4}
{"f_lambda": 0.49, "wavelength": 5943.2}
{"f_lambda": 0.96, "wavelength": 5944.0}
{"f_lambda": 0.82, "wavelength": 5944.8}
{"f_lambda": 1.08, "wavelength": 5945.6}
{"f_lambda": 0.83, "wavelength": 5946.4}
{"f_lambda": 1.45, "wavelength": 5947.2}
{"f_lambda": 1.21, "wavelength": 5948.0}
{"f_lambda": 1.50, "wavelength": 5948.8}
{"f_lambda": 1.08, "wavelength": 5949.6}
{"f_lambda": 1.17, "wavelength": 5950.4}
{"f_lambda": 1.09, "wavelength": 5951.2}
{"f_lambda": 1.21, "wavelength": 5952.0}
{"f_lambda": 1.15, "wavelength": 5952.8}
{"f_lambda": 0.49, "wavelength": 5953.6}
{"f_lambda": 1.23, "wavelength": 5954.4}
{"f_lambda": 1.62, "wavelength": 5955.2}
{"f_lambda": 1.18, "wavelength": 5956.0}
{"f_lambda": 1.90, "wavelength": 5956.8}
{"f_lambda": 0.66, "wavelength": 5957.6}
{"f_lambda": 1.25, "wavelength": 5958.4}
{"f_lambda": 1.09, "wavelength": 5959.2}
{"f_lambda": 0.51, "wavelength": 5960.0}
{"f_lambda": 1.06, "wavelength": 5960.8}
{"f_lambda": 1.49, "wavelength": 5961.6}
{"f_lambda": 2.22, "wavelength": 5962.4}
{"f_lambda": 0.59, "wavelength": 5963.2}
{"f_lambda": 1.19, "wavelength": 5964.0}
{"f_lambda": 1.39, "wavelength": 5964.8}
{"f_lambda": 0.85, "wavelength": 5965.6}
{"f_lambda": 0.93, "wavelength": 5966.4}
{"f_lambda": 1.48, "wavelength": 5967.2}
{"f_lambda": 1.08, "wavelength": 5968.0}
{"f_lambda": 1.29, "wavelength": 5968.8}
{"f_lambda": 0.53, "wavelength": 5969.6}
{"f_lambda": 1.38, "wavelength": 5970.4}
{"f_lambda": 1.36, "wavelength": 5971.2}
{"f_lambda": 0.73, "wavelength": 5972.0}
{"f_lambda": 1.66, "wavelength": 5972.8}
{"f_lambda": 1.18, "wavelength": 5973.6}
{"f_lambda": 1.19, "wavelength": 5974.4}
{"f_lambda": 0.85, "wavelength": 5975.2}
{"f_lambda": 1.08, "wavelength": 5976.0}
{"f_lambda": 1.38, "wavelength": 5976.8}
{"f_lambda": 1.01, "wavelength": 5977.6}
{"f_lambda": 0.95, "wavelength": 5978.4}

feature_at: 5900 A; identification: Mg II 2798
